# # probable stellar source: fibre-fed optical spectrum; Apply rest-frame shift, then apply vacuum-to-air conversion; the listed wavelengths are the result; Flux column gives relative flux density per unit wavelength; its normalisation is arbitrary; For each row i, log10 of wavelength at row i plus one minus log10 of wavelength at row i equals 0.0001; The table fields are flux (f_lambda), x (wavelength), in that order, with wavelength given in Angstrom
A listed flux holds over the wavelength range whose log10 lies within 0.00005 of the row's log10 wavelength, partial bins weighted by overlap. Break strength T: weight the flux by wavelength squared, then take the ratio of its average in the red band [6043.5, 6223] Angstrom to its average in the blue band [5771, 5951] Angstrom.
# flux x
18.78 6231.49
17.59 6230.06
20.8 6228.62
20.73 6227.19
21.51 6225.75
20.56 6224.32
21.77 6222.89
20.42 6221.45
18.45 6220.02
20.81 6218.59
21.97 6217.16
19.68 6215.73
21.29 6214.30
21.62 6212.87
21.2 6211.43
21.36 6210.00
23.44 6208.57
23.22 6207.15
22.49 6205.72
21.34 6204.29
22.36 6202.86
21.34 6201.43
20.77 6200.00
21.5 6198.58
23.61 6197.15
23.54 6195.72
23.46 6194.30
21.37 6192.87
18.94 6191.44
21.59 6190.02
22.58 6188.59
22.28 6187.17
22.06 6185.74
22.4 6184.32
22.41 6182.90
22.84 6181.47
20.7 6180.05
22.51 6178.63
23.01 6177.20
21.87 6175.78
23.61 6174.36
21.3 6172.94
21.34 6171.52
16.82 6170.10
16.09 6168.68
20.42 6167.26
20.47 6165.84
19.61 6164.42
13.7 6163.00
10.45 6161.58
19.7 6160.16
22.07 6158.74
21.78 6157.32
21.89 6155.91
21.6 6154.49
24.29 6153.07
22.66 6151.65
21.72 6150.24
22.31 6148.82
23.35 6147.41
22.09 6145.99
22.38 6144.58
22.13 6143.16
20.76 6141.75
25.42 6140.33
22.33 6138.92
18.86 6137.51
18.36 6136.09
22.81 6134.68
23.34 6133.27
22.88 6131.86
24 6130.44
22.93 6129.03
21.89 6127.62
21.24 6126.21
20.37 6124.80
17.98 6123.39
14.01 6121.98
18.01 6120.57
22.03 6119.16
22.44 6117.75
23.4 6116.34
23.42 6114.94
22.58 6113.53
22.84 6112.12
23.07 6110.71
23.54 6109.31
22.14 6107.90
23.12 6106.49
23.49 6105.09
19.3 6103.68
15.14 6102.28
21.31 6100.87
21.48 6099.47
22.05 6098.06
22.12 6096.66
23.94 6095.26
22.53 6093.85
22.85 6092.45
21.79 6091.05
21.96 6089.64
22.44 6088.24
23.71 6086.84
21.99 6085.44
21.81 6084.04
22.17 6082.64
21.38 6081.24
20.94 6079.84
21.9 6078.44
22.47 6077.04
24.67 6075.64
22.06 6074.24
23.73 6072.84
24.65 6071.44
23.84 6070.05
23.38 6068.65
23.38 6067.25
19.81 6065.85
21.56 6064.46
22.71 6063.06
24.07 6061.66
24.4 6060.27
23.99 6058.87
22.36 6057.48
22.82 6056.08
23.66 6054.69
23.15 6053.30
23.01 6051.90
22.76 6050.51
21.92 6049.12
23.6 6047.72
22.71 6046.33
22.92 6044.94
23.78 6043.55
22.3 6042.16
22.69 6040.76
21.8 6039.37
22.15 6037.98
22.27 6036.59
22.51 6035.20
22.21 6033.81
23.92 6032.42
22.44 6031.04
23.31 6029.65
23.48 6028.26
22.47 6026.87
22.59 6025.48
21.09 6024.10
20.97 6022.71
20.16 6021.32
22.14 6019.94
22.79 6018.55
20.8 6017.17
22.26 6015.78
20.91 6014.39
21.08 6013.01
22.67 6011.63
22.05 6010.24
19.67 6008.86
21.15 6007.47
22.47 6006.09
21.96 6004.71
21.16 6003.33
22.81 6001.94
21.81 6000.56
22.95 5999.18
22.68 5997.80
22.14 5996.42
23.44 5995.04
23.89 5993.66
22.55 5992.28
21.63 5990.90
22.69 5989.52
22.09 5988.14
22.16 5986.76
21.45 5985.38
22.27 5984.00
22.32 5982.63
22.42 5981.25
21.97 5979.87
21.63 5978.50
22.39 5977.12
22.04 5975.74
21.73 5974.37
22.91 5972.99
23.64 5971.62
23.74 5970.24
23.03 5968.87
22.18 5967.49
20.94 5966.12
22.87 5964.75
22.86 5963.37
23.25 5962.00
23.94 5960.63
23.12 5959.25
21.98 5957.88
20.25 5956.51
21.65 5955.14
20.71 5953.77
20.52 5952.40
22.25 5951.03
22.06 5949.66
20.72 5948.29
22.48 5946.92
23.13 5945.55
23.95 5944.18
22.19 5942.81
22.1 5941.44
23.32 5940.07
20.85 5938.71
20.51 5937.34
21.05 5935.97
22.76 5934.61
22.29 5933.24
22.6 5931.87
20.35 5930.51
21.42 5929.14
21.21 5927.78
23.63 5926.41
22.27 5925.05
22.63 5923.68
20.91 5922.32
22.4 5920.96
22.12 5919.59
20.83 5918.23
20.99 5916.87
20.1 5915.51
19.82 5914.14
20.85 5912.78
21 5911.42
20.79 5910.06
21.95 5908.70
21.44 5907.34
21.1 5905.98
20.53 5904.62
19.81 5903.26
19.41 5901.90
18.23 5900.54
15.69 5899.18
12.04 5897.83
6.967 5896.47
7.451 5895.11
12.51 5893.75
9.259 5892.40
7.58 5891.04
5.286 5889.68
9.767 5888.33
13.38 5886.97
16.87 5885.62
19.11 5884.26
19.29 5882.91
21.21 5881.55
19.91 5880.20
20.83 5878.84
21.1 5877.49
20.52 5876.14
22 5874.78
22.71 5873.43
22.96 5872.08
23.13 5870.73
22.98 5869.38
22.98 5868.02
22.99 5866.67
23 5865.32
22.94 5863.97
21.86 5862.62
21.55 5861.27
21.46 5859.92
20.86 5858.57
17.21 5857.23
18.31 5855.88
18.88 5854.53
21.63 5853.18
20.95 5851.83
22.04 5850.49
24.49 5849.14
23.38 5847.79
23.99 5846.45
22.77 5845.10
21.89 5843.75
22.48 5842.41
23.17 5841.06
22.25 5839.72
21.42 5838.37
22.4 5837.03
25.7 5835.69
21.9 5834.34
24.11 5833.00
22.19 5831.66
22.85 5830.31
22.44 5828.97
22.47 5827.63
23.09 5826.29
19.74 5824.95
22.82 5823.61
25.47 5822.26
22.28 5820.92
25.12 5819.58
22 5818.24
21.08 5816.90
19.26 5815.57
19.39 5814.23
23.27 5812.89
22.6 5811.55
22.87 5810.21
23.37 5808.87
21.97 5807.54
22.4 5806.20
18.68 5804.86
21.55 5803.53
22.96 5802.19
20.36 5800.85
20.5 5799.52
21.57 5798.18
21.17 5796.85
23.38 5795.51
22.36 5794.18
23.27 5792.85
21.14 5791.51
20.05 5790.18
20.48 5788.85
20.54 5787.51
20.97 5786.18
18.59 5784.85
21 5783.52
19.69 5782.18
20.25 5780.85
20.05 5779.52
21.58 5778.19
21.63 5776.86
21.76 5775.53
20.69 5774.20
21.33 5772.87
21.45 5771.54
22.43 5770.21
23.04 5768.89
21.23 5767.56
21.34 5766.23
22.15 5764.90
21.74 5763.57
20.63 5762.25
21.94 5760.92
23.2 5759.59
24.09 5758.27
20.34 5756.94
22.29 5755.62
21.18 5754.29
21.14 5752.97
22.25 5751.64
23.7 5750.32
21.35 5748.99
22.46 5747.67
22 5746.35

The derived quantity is 1.15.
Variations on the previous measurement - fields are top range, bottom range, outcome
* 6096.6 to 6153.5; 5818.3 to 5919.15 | 1.18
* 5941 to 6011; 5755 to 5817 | 1.11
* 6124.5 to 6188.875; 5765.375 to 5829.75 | 1.11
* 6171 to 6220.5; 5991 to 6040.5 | 1.05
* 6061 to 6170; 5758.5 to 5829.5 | 1.11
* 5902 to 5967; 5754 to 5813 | 1.06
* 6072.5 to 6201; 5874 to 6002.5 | 1.12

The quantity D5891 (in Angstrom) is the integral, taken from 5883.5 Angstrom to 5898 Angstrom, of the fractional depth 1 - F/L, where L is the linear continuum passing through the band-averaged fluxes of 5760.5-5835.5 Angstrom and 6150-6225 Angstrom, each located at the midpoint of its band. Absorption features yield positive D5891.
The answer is 7.1 Angstrom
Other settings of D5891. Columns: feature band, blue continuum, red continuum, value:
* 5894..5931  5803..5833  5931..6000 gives 4.7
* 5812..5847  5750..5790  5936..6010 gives -1.4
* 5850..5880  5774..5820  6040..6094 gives 0.3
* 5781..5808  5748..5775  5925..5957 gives 0.9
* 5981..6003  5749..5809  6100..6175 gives -1.3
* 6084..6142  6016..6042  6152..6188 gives -1.2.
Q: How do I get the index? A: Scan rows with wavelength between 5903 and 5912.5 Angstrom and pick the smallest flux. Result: 19.81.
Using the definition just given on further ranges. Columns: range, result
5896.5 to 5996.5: 12.04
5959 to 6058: 19.67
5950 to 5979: 20.25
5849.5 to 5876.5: 17.21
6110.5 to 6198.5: 10.45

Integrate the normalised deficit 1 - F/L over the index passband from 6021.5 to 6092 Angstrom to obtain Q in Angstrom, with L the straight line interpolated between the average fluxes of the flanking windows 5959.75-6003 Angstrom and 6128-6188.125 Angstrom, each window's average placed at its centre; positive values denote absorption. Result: -2.1 Angstrom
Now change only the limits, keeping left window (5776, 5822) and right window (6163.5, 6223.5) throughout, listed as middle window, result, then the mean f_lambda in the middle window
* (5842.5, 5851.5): -0.65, 23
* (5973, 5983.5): -0.35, 22.1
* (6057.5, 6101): -2.48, 22.6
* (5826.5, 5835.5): -0.59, 22.8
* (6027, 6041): -0.82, 22.7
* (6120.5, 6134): 0.38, 20.8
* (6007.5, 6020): -0.08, 21.5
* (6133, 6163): 0.24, 21.2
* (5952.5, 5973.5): -0.98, 22.4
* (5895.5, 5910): 2.56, 17.6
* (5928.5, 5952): -0.62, 22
